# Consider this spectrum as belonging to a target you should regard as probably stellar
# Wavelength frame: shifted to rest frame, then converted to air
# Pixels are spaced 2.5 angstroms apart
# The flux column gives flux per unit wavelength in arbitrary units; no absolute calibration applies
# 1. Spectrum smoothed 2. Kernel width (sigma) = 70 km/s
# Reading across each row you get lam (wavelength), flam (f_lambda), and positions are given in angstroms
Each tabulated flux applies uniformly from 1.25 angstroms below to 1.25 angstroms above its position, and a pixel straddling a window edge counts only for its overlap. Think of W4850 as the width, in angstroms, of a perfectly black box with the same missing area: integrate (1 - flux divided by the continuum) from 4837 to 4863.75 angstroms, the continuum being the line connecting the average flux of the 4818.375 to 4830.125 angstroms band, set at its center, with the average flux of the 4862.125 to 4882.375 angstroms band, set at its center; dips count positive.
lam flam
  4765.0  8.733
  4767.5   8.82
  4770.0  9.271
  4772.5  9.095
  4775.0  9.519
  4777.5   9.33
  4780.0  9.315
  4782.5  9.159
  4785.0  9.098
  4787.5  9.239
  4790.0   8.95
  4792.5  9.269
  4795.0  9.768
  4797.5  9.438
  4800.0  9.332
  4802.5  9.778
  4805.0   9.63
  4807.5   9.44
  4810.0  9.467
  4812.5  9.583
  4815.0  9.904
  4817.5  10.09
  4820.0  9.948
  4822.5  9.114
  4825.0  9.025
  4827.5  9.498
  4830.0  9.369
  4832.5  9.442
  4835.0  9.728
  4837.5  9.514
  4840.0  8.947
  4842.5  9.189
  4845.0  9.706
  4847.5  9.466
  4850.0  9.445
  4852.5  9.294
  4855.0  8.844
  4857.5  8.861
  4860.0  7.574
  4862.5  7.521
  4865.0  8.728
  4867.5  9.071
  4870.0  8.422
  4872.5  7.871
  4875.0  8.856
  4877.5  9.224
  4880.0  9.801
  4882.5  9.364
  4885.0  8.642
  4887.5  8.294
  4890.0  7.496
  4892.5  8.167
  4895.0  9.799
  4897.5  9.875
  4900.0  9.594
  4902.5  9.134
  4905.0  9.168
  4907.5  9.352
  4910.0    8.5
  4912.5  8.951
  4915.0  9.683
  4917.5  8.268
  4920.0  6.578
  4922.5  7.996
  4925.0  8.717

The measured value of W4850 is 0.4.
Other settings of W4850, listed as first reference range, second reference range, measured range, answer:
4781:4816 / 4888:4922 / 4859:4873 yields 1.23 angstroms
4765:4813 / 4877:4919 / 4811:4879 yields 0.26 angstroms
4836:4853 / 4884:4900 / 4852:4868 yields 1.19 angstroms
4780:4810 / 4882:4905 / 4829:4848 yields -0.50 angstroms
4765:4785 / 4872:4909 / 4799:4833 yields -1.62 angstroms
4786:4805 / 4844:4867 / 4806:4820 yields -0.73 angstroms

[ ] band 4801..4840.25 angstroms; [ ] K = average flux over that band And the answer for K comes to 9.54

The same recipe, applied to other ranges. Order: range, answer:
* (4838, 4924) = 8.82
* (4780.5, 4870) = 9.26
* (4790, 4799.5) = 9.41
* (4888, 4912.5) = 8.98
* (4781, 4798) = 9.27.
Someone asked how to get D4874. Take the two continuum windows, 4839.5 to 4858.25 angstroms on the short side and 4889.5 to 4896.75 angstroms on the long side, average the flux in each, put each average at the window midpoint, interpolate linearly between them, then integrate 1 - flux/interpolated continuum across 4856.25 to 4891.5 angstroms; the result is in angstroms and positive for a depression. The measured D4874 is 1.48 angstroms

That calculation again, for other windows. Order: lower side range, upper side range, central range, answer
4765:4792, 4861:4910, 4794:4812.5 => -0.9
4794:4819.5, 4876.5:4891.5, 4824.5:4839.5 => -0.1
